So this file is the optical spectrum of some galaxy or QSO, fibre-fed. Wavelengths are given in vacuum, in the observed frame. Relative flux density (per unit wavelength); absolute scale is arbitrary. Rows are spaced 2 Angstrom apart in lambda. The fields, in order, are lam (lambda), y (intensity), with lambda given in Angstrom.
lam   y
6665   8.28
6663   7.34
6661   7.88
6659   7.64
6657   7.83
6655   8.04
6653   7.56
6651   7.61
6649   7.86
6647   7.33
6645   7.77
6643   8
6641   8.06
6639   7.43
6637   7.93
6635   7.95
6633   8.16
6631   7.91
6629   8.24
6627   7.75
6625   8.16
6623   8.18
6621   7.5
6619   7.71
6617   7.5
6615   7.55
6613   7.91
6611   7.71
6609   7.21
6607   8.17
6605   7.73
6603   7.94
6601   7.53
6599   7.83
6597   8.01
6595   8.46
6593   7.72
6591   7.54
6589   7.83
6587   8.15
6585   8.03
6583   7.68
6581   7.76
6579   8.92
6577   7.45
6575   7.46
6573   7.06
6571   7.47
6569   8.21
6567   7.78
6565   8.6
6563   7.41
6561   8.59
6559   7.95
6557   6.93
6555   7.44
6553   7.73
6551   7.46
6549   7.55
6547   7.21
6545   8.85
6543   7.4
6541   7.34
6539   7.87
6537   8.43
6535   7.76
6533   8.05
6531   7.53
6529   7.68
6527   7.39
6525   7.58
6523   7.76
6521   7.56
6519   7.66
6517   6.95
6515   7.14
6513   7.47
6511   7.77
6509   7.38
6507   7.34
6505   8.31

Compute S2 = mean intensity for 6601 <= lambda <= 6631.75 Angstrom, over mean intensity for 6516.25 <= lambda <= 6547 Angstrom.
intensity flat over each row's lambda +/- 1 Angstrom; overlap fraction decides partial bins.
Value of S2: 1.0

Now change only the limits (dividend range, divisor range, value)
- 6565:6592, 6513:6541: 1.03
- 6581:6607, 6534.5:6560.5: 1.02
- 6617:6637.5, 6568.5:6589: 1.02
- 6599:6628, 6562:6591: 0.99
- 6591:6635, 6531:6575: 1.01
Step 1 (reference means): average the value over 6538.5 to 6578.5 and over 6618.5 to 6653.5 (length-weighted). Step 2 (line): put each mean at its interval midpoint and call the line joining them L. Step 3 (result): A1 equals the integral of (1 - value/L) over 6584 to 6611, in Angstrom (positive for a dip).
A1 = -0.27 Angstrom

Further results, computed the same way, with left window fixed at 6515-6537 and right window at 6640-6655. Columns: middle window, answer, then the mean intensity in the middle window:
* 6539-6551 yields -0.1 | 7.67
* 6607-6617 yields 0.1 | 7.64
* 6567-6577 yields 0.1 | 7.56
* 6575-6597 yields -0.7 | 7.93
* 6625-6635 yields -0.4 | 8.02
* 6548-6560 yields 0.2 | 7.51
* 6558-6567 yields -0.5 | 8.1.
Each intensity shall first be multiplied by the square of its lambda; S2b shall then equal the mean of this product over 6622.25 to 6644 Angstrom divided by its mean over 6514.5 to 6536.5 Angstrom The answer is 1.09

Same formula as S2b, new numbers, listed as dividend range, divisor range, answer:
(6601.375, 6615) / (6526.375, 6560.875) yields 1.03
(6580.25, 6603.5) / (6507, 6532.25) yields 1.07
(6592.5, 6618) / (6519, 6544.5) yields 1.03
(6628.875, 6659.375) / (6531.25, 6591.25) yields 1.03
